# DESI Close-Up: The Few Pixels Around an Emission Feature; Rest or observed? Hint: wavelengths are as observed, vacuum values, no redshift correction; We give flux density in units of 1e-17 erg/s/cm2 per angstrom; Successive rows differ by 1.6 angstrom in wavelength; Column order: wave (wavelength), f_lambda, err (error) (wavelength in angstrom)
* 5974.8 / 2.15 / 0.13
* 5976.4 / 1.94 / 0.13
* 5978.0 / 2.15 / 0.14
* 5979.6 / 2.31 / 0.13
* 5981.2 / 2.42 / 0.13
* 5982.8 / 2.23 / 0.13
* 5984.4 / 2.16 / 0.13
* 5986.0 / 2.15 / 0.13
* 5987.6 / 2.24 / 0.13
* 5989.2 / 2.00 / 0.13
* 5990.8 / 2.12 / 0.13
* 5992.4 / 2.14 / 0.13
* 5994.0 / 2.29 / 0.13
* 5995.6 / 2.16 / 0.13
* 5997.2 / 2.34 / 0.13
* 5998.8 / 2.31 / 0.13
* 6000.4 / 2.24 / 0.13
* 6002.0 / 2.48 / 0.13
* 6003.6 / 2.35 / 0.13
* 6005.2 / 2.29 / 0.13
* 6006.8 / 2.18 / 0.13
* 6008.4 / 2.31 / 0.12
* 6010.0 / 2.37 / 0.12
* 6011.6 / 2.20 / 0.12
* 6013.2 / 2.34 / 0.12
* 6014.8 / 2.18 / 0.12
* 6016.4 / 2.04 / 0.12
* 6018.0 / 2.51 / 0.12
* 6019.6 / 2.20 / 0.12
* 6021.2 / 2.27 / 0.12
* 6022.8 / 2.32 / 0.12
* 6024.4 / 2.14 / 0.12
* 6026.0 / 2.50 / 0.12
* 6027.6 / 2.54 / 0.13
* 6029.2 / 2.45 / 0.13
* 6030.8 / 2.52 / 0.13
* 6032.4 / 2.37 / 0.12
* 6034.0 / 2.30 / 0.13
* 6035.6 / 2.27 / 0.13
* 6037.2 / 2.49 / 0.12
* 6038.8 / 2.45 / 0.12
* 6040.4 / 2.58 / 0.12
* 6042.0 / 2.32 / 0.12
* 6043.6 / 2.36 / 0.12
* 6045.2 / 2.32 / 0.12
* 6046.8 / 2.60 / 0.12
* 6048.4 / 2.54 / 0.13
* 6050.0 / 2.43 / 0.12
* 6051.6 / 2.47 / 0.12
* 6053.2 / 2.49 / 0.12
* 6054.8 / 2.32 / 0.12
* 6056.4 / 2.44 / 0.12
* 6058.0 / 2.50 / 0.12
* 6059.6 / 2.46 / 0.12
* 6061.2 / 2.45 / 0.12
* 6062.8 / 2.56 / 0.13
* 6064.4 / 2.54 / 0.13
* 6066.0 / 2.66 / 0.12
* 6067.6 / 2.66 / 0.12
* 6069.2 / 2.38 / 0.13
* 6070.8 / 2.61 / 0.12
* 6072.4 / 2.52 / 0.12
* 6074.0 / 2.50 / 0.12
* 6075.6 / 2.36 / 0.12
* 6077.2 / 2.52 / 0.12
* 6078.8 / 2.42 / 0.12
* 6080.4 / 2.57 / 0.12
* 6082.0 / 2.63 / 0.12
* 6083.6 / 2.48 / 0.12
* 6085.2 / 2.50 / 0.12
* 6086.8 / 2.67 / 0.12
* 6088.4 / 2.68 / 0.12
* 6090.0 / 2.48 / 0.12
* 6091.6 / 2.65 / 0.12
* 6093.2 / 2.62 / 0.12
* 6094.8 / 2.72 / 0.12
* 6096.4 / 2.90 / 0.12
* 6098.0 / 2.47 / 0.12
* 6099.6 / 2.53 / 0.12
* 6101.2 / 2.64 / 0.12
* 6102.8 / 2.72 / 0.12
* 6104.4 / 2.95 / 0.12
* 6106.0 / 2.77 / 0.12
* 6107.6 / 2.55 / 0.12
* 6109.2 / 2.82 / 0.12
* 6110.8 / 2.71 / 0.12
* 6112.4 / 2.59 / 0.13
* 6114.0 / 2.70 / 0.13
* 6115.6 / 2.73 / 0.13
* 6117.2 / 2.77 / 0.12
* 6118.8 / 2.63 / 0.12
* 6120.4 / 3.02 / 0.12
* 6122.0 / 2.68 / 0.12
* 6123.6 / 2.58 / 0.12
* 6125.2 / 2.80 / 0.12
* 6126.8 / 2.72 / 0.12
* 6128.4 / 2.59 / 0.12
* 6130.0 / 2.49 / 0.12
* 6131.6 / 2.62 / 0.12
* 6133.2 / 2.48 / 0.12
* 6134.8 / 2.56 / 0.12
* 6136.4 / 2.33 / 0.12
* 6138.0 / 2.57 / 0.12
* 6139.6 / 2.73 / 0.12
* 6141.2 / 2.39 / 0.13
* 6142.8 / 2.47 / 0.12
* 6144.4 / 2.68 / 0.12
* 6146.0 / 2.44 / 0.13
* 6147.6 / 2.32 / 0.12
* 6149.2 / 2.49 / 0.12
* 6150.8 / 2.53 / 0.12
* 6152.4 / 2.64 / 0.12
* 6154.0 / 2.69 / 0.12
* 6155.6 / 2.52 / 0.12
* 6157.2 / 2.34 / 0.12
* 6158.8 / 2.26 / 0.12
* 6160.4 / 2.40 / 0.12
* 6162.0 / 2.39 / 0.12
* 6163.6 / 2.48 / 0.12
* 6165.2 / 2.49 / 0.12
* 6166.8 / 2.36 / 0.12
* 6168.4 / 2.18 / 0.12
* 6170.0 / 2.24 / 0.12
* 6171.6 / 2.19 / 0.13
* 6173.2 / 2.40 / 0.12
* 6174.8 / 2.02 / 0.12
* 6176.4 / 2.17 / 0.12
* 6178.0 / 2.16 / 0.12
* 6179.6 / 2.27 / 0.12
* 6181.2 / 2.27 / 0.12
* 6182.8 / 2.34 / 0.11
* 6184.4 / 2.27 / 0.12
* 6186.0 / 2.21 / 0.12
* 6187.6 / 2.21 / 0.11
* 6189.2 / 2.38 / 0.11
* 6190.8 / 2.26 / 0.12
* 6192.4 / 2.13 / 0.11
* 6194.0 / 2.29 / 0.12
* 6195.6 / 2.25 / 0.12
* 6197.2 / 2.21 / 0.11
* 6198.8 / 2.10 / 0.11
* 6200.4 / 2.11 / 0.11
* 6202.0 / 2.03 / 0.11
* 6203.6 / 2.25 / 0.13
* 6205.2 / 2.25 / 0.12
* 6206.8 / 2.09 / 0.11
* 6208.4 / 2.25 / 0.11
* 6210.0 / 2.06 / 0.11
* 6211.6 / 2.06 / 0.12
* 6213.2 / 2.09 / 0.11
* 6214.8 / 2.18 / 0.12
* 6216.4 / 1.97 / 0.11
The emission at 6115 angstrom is C III]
